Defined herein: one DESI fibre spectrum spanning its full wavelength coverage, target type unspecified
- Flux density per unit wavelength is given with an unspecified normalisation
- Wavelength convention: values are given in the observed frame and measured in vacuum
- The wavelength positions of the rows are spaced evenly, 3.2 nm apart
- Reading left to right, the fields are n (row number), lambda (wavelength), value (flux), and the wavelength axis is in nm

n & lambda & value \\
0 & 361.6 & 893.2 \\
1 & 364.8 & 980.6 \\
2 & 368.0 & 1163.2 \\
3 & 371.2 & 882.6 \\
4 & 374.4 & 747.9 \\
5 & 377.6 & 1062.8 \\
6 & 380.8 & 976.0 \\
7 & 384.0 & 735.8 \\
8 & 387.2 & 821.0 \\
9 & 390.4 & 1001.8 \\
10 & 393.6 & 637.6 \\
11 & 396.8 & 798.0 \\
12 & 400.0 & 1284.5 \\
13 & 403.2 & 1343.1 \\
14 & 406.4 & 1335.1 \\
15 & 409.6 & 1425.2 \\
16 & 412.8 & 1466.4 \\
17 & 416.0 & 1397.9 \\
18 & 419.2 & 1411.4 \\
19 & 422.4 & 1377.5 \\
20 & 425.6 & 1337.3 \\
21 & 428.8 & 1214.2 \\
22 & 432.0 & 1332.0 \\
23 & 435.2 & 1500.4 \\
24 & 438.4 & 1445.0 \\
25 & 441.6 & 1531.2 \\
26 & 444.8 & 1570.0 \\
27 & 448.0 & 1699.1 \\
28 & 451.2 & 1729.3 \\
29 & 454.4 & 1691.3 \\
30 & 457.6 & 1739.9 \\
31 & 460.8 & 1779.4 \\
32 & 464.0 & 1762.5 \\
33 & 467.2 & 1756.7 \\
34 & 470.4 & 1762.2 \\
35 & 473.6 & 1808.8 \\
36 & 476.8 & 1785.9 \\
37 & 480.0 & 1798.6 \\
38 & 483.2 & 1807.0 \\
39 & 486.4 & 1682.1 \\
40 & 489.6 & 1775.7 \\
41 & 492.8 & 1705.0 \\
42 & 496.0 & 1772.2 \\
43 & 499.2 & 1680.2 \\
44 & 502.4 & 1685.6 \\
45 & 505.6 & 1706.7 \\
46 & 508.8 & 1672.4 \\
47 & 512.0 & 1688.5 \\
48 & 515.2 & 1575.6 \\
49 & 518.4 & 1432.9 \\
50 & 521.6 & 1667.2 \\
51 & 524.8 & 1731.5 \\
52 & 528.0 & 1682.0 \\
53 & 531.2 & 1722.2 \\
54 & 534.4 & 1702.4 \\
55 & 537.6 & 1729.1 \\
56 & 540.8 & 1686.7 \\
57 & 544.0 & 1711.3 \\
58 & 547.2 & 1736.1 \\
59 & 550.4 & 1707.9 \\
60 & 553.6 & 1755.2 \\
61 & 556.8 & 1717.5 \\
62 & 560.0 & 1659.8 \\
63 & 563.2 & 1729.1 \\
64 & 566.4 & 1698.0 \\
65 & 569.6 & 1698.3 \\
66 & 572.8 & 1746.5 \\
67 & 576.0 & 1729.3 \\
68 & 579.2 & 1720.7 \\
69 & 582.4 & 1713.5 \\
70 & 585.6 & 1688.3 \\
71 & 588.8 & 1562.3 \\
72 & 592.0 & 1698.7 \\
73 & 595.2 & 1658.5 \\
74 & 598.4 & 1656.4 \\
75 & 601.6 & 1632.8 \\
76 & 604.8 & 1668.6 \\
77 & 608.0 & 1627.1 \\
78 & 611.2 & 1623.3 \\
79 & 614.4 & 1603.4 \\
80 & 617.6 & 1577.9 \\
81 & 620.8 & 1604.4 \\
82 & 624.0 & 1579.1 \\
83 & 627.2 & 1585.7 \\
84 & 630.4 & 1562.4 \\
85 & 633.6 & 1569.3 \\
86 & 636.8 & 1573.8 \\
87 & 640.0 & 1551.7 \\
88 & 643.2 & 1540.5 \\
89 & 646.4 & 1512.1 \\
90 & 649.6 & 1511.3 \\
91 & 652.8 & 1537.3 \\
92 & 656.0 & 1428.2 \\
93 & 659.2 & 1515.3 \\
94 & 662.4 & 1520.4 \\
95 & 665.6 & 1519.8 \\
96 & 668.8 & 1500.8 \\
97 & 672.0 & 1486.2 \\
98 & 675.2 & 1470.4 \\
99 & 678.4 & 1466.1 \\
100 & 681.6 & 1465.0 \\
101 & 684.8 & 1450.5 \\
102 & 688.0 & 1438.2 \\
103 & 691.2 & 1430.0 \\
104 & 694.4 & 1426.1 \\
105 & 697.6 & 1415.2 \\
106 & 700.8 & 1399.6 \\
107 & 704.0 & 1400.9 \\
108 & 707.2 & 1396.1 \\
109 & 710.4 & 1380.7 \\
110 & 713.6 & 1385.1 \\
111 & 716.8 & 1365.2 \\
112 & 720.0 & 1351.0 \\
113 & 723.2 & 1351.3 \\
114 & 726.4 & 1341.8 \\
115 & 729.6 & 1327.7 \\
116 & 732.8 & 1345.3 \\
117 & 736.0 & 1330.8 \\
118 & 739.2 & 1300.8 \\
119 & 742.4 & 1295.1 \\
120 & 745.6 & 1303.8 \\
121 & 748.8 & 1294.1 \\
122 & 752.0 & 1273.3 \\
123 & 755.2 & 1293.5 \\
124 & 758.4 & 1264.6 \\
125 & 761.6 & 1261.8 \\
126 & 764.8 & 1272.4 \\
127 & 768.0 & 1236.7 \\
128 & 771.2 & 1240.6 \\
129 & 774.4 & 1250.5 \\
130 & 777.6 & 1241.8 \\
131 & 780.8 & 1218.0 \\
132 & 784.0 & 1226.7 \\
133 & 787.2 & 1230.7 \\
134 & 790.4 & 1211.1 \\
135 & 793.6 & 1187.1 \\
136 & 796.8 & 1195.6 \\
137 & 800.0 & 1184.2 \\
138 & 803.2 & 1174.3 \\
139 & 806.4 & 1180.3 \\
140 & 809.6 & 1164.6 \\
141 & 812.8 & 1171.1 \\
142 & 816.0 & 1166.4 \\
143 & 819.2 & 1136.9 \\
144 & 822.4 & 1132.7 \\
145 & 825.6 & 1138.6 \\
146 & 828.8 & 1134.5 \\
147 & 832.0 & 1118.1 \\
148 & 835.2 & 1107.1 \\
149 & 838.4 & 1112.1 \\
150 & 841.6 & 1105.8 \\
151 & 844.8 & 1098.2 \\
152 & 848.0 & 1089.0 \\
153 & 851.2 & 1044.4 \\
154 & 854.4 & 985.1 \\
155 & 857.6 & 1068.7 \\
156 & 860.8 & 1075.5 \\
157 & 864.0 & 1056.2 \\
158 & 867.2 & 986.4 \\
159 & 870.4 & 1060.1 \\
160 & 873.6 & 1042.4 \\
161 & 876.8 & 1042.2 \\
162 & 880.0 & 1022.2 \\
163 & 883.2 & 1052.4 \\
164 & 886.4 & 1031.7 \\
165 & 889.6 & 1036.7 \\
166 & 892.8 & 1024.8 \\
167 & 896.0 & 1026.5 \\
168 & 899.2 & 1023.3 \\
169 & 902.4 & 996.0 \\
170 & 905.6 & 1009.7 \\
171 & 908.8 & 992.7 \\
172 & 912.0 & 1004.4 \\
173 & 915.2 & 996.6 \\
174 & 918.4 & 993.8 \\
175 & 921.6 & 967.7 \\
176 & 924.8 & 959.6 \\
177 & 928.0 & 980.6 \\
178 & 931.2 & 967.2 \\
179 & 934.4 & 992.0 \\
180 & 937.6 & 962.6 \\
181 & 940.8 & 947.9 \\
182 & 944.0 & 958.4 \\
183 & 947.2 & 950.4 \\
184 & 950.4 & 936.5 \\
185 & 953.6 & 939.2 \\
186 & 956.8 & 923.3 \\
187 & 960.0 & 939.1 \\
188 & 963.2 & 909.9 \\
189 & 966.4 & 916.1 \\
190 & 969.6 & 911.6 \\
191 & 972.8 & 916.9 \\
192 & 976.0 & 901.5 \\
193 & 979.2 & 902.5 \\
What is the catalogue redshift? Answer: 0.00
